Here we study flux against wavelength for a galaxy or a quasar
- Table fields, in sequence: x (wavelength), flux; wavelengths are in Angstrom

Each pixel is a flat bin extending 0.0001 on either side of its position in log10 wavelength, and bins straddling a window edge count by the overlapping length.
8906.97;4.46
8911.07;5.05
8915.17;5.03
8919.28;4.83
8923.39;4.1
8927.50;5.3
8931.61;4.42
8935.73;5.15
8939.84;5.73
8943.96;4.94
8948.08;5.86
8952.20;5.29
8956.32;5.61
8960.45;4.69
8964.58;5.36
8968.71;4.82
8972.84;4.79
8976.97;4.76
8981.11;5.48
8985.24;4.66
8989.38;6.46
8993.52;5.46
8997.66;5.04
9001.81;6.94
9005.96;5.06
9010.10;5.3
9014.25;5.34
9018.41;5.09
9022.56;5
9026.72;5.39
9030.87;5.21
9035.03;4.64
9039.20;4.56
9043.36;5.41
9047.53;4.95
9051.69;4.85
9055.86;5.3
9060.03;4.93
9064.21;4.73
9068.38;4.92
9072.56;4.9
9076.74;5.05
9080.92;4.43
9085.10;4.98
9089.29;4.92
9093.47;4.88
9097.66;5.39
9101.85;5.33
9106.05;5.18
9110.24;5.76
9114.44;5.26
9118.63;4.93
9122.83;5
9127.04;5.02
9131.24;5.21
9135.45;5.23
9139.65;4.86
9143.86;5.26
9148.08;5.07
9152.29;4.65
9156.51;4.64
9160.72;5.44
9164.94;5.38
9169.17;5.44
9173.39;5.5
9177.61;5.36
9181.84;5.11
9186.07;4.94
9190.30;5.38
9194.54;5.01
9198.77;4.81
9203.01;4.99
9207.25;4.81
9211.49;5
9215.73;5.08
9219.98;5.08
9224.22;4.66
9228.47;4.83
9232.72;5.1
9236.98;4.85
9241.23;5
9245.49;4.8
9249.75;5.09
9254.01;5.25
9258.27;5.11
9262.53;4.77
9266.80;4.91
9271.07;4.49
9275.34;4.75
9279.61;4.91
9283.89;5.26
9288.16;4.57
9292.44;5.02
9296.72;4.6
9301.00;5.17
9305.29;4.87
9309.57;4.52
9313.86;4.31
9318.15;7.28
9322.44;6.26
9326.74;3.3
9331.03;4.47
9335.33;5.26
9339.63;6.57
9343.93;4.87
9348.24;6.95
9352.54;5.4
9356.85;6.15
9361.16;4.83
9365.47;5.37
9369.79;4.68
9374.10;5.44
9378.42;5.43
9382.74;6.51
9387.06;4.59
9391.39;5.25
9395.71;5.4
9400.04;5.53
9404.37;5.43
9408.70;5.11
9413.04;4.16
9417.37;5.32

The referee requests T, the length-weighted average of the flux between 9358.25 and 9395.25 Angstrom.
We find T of 5.29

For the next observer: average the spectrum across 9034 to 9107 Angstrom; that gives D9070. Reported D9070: 4.96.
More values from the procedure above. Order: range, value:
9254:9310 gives 4.87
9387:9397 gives 5.16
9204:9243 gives 4.94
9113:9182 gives 5.14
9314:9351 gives 5.55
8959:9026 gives 5.27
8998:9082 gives 5.11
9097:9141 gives 5.2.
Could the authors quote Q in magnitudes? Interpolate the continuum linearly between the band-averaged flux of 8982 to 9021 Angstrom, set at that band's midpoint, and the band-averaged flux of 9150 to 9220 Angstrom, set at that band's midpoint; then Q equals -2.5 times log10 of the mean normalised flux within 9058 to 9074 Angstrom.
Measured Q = 0.10 mag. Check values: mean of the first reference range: 5.48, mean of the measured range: 4.87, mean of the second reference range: 5.1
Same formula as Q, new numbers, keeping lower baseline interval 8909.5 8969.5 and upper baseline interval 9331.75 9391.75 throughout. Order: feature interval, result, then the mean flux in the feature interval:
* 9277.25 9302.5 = 0.11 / 4.91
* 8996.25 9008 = -0.11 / 5.71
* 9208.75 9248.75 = 0.09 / 4.94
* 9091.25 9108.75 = 0.01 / 5.21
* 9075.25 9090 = 0.09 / 4.83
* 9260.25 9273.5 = 0.15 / 4.73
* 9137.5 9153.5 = 0.07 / 4.98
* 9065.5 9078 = 0.06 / 4.94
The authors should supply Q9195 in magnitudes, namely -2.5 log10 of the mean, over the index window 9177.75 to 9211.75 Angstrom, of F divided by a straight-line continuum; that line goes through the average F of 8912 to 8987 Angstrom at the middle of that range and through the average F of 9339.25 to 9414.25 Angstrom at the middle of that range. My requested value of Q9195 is 0.05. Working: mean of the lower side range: 5.05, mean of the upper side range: 5.41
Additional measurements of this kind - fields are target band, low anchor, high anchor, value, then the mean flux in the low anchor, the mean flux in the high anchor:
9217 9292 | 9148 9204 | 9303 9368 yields 0.07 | 5.13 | 5.36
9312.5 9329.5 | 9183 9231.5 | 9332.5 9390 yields 0.02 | 4.97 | 5.52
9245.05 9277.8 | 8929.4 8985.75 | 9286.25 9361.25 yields 0.07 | 5.12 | 5.26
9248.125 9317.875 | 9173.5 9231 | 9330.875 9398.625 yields 0.07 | 5.02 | 5.48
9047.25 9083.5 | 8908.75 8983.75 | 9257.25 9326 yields 0.03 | 5.06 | 5.01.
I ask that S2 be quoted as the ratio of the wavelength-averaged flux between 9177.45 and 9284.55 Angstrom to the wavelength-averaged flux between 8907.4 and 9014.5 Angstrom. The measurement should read 1.0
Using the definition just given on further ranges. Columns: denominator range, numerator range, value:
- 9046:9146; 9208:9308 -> 0.97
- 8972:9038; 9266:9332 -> 0.93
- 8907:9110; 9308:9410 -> 1.05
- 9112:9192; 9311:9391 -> 1.05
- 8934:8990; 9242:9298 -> 0.94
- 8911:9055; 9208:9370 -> 0.99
